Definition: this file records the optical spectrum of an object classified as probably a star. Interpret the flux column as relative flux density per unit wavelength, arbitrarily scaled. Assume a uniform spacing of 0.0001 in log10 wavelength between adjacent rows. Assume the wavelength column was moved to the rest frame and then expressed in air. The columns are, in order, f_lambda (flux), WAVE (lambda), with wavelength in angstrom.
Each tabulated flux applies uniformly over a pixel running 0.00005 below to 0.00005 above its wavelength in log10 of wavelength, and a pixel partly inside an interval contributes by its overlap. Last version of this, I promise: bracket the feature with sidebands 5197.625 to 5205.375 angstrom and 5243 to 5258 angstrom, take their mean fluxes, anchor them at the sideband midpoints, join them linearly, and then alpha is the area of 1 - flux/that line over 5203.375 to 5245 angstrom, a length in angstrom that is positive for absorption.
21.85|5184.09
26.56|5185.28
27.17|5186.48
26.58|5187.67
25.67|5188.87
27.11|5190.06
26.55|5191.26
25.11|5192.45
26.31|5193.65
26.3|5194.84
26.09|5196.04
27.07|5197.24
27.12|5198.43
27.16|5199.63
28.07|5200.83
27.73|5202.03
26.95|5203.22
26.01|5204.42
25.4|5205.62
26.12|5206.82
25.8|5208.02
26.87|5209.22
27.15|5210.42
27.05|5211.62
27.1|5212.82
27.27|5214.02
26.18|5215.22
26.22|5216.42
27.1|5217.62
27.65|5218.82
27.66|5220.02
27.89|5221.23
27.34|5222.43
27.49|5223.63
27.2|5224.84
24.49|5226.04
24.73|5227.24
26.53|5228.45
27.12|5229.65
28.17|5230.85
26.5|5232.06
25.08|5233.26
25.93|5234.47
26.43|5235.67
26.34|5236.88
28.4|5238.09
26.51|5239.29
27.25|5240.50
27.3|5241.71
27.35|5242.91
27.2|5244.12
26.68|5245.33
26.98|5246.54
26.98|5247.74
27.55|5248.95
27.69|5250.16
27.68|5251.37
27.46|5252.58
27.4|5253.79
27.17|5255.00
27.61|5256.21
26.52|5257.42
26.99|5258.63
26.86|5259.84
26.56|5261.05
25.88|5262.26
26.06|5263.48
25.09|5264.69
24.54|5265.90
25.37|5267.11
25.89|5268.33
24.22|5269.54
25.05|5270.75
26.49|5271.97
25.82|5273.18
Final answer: 0.7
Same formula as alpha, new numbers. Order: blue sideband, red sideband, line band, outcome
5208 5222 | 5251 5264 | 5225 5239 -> 0.3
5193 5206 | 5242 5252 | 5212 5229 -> 0.1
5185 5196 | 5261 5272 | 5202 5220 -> -0.4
